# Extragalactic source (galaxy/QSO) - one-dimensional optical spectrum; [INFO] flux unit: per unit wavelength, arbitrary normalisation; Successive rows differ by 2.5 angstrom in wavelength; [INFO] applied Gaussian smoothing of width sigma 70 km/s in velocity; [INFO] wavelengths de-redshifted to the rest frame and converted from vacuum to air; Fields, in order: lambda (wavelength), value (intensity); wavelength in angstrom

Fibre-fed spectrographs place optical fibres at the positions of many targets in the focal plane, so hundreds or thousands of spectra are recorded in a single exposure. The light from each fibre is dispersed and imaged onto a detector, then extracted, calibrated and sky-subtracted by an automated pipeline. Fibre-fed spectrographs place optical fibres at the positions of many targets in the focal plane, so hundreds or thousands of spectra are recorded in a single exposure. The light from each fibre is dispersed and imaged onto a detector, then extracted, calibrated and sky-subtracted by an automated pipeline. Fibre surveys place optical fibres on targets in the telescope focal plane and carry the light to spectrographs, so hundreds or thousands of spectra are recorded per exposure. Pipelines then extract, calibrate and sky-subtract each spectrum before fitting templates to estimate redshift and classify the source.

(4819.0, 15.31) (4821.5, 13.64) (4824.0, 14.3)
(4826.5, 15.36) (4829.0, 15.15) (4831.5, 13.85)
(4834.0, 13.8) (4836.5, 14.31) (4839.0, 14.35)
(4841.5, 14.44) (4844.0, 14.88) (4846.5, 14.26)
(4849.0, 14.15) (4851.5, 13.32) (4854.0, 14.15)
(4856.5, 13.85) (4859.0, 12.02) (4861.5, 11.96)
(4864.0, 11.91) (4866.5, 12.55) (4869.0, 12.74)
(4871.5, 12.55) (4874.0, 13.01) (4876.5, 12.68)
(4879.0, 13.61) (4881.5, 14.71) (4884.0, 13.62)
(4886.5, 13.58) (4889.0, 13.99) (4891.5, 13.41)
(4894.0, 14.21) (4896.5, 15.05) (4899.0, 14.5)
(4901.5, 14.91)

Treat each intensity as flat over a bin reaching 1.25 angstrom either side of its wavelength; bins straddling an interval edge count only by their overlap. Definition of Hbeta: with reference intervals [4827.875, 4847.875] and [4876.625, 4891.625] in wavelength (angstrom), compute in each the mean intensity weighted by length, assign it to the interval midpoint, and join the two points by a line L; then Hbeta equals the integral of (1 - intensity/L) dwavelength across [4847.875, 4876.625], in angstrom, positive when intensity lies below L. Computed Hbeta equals 2.3 angstrom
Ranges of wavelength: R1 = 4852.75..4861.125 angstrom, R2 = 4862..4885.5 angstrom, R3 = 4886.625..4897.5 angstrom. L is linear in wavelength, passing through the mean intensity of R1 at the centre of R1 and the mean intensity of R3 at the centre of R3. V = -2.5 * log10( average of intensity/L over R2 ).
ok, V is 0.05 mag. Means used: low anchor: 13.2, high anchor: 14.1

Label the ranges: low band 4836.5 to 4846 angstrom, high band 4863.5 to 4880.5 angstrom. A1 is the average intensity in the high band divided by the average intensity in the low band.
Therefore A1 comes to 0.88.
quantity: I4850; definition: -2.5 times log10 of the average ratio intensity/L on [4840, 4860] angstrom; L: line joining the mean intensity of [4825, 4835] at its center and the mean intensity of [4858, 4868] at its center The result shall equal -0.07 mag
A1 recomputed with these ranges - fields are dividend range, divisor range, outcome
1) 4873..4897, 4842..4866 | 1.03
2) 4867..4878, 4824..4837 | 0.88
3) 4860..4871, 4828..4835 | 0.86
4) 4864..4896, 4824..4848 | 0.92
